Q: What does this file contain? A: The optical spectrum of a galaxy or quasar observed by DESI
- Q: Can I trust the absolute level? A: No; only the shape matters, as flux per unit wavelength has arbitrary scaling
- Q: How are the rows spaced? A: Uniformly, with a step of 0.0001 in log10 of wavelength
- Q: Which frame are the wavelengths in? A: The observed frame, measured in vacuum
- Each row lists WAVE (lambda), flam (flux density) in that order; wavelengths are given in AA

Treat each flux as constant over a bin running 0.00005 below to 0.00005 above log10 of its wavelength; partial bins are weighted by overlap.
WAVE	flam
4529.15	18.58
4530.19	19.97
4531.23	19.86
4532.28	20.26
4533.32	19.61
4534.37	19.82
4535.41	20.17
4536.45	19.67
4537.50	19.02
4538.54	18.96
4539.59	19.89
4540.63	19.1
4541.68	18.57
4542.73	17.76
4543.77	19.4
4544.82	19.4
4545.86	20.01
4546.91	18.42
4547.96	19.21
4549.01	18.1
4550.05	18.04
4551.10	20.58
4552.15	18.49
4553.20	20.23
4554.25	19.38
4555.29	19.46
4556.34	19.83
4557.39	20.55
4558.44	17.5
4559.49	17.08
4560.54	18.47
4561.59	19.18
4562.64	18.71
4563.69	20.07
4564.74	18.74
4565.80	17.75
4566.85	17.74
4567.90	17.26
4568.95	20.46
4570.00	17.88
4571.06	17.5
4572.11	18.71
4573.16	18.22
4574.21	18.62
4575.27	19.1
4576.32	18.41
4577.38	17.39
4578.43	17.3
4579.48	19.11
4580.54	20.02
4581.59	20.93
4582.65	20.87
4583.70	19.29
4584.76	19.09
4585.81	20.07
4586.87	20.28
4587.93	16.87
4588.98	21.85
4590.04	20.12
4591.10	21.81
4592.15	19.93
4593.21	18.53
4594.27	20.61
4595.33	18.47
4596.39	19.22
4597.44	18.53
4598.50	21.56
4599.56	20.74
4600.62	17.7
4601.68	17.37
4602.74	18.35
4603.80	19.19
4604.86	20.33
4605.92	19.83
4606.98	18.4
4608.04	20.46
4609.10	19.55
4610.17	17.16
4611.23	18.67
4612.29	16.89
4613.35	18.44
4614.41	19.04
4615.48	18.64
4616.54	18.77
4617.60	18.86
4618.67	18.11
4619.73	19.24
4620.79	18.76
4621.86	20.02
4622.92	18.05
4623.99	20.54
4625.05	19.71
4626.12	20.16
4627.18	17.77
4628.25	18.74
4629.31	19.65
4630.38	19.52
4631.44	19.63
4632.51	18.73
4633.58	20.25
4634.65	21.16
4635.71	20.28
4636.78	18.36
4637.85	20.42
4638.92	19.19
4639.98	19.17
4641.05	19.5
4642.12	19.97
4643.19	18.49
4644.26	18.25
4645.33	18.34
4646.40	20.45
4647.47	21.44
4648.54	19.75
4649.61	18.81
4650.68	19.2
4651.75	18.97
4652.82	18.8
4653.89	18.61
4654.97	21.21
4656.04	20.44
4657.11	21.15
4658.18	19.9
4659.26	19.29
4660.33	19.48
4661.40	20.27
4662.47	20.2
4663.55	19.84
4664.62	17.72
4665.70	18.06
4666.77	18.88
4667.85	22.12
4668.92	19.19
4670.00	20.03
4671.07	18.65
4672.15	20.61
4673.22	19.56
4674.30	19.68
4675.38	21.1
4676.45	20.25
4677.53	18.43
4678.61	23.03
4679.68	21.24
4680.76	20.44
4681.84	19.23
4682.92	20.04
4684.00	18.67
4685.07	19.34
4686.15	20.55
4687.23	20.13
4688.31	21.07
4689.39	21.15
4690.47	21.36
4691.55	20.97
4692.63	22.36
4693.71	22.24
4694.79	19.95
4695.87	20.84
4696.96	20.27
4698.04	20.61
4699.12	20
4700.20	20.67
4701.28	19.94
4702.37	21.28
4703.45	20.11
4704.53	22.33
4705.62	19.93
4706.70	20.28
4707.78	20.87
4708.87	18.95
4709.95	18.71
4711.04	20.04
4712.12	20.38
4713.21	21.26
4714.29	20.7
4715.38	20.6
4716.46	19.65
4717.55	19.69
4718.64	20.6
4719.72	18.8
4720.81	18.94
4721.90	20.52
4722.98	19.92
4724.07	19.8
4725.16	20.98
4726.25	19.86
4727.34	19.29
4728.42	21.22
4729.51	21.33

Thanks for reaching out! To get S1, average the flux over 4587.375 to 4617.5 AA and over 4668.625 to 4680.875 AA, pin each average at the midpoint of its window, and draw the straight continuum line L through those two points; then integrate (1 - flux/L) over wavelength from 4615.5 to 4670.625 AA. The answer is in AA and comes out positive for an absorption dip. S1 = 0.8 AA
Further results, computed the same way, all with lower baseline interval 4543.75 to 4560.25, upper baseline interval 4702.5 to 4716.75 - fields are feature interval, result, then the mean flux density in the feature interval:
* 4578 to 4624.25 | 0.5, 19.3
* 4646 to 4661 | 0.1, 19.8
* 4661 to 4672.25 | 0.3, 19.5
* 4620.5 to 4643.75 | 0.3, 19.5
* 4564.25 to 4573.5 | 0.5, 18.2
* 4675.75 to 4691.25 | -0.2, 20.4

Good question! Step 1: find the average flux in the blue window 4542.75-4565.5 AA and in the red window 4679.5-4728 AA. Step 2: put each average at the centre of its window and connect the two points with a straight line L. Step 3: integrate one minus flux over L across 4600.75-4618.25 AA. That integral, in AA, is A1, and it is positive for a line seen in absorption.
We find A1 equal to 0.7 AA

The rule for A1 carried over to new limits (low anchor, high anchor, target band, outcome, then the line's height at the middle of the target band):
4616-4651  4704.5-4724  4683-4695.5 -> -0.53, 19.8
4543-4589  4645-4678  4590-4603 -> -0.18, 19.2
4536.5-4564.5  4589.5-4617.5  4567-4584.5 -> 0.28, 19.1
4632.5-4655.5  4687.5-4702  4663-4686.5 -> 0.57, 20.3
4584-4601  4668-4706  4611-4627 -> 0.82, 19.9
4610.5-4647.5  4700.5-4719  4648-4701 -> -0.71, 19.8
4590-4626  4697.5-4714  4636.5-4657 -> 0.16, 19.6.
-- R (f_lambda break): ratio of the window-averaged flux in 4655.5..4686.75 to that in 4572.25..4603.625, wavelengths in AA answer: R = 1.03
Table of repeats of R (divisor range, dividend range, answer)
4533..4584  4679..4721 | 1.07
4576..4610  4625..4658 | 1.01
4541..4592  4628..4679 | 1.03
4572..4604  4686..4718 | 1.06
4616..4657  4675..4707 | 1.06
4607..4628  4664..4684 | 1.05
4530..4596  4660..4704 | 1.06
